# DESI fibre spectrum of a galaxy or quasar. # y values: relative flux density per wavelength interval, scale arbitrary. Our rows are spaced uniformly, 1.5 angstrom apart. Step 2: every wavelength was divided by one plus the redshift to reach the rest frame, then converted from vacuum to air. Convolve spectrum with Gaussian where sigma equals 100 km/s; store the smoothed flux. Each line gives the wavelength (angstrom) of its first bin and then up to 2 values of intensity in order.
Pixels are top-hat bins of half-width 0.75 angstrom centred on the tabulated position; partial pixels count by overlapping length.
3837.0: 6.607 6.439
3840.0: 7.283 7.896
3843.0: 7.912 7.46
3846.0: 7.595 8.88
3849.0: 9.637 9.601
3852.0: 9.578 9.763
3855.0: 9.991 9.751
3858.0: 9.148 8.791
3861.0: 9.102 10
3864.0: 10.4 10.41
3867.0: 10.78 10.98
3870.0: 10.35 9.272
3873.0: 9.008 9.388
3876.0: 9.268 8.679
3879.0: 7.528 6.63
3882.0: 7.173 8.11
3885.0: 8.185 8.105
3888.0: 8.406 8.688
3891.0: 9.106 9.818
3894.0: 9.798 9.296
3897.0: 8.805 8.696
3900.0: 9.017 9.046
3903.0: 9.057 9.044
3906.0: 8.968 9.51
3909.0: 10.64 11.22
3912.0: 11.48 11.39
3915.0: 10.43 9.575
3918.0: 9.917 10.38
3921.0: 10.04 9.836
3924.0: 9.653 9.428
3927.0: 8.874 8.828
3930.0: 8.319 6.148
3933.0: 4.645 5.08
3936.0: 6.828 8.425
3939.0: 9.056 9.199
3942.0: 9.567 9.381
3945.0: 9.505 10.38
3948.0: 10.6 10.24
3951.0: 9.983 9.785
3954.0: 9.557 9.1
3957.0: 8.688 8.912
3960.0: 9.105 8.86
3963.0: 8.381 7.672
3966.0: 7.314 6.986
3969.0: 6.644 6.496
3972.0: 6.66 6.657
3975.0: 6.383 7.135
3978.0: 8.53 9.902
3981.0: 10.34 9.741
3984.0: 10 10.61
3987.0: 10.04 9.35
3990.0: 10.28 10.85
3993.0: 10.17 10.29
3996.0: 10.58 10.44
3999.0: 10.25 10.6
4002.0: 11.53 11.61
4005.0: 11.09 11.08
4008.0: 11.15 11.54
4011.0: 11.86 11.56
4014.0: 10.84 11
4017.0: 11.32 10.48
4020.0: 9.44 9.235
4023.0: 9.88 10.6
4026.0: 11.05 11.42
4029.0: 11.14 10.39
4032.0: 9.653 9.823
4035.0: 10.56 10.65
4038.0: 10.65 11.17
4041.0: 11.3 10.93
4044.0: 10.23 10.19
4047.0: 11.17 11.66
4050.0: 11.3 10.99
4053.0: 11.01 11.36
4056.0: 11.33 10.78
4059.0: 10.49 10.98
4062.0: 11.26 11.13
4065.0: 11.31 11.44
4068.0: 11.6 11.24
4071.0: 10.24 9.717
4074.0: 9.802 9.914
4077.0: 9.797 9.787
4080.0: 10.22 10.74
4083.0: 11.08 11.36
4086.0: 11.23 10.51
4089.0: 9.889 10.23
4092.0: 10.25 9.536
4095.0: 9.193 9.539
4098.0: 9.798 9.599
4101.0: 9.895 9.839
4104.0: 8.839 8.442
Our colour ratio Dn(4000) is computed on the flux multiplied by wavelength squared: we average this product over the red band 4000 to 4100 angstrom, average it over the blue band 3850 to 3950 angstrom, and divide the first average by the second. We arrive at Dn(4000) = 1.3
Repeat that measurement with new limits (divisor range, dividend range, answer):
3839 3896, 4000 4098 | 1.31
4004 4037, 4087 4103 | 0.95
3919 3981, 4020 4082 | 1.32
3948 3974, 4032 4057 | 1.35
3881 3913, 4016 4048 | 1.23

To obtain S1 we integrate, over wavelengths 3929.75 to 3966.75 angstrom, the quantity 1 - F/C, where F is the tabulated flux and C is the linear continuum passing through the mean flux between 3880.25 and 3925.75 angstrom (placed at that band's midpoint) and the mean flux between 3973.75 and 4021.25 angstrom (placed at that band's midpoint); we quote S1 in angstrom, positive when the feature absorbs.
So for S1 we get 4.6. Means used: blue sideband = 9.37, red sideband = 10.3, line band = 8.59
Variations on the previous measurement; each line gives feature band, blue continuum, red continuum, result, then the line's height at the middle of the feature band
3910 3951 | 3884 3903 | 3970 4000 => -0.68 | 9.05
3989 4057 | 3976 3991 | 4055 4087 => -4.34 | 10.1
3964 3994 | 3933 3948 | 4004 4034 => 3.19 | 9.6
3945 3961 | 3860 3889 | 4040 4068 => 0.49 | 9.92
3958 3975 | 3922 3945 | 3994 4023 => 3.30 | 9.37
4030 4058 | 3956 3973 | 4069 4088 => -3.41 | 9.63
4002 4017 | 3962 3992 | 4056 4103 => -3.66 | 9.1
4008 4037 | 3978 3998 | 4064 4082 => -1.10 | 10.3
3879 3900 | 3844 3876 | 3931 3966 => 1.64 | 9.23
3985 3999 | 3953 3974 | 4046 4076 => -2.29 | 8.84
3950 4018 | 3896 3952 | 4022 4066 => 3.20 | 10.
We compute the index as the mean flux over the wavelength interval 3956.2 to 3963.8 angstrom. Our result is 8.78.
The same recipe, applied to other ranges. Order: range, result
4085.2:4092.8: 10.4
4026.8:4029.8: 11.3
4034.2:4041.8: 10.9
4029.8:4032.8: 10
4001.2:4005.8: 11.4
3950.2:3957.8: 9.42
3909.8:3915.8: 11.1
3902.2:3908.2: 9.14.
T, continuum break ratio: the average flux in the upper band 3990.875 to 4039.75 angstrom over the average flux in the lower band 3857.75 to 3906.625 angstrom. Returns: 1.18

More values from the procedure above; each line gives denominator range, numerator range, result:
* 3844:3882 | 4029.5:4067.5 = 1.18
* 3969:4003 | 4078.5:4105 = 1.08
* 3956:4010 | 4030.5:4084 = 1.15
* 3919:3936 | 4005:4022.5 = 1.32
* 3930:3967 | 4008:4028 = 1.26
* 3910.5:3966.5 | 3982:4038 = 1.17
